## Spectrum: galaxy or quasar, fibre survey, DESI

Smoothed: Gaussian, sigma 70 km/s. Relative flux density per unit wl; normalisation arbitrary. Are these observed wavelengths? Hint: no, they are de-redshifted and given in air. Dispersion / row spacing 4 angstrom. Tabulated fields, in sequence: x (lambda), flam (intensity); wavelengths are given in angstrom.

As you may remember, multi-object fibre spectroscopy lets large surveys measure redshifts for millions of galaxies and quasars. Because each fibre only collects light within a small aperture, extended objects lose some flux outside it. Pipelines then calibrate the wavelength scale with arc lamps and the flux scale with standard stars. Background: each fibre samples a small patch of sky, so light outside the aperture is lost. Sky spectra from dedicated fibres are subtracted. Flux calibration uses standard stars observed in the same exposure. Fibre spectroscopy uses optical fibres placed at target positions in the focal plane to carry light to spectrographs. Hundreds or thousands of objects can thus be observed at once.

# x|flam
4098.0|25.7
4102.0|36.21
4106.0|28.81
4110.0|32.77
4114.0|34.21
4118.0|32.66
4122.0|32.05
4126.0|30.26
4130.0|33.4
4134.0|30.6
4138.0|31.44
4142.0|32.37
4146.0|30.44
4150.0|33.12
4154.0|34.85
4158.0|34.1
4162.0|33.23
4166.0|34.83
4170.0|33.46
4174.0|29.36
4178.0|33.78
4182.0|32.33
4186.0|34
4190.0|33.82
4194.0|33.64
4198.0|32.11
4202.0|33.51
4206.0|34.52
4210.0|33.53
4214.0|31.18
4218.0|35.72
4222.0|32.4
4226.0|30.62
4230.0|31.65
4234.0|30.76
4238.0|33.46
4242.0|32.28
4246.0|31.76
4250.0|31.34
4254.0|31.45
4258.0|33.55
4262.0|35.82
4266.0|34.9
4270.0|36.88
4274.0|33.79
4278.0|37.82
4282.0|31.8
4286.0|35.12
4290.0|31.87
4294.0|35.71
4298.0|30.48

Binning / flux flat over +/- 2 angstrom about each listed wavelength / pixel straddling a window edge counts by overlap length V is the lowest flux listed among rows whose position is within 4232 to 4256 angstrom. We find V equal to 30.76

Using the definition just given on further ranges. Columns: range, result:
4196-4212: 32.11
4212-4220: 31.18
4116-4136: 30.26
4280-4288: 31.8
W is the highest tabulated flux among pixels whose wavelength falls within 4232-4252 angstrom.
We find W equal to 33.46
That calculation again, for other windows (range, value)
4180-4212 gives 34.52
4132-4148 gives 32.37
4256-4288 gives 37.82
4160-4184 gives 34.83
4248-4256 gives 31.45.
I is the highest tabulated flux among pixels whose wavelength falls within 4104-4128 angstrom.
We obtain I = 34.21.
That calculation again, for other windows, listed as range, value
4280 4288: 35.12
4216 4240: 35.72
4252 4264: 35.82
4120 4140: 33.4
